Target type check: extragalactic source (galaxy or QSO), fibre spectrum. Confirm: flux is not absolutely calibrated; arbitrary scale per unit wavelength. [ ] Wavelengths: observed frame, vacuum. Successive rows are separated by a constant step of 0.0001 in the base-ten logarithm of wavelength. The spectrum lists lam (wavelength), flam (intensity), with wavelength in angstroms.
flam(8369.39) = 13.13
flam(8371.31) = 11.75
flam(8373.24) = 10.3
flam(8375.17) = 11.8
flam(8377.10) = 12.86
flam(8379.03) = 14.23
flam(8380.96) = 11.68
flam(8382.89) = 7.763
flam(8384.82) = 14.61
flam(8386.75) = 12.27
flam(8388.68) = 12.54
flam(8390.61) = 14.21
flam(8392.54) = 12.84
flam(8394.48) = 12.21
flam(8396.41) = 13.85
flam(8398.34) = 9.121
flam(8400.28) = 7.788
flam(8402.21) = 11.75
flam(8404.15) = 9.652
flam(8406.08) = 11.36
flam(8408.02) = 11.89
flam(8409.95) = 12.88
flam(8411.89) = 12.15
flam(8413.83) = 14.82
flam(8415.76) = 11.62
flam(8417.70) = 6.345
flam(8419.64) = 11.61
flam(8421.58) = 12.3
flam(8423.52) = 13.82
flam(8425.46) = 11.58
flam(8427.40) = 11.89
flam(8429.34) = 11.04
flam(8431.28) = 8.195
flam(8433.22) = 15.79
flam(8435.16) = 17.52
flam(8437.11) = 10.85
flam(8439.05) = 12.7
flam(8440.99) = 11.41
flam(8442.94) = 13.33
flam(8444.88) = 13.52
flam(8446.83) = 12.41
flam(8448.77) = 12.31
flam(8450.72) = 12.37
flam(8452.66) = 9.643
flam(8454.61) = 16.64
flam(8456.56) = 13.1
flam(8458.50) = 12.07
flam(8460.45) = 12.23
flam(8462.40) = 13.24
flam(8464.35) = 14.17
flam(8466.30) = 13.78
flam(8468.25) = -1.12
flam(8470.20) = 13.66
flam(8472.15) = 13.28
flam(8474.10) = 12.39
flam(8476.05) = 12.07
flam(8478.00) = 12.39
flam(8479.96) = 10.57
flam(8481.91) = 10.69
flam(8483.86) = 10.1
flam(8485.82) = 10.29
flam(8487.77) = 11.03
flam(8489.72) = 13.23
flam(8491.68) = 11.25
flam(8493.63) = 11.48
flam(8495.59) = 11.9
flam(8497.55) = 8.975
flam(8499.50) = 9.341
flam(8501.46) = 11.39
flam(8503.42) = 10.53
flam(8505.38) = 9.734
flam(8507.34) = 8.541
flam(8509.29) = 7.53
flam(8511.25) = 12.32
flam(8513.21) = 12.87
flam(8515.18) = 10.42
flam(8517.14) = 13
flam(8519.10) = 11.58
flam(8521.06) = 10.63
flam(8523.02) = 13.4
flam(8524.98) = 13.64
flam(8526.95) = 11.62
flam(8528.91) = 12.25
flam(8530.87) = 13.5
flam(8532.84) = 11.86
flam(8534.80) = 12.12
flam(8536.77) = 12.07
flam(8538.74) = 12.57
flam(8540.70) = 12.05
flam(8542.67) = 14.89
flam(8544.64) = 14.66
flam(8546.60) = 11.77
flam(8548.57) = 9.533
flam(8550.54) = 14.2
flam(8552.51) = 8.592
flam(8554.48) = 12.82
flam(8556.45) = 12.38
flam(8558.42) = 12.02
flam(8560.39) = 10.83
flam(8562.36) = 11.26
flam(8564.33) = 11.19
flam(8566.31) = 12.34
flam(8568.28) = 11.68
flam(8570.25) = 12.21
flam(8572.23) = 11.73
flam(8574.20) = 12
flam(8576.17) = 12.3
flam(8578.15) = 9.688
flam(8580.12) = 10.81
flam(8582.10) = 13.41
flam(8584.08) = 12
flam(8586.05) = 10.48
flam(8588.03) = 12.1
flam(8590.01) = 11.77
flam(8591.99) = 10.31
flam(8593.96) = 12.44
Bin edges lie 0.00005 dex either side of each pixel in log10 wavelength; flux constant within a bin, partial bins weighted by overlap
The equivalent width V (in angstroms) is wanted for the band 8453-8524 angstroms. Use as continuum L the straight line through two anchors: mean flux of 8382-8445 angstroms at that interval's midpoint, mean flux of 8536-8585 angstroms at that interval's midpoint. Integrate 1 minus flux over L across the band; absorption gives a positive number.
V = 3.70 angstroms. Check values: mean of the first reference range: 12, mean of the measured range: 11.3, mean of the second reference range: 12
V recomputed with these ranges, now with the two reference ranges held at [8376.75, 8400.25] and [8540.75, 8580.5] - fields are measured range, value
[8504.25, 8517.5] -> 1.6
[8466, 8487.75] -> 2.4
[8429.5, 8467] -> -2.5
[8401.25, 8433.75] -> 1.3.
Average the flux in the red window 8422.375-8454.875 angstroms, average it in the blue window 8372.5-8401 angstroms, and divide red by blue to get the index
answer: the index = 1.1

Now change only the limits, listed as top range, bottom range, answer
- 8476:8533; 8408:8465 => 0.90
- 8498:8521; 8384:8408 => 0.90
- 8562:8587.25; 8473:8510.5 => 1.08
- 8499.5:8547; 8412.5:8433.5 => 1.02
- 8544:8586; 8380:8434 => 1.00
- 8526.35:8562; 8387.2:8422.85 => 1.05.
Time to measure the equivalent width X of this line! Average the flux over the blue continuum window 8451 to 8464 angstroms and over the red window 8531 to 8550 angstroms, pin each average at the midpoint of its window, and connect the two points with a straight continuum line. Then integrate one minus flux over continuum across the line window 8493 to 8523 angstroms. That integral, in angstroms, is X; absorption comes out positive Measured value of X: 4.4 angstroms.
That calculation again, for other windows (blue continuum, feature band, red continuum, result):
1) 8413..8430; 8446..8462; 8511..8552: -1.01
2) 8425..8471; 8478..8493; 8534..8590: 1.20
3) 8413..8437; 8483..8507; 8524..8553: 3.12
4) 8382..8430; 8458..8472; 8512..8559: 0.83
